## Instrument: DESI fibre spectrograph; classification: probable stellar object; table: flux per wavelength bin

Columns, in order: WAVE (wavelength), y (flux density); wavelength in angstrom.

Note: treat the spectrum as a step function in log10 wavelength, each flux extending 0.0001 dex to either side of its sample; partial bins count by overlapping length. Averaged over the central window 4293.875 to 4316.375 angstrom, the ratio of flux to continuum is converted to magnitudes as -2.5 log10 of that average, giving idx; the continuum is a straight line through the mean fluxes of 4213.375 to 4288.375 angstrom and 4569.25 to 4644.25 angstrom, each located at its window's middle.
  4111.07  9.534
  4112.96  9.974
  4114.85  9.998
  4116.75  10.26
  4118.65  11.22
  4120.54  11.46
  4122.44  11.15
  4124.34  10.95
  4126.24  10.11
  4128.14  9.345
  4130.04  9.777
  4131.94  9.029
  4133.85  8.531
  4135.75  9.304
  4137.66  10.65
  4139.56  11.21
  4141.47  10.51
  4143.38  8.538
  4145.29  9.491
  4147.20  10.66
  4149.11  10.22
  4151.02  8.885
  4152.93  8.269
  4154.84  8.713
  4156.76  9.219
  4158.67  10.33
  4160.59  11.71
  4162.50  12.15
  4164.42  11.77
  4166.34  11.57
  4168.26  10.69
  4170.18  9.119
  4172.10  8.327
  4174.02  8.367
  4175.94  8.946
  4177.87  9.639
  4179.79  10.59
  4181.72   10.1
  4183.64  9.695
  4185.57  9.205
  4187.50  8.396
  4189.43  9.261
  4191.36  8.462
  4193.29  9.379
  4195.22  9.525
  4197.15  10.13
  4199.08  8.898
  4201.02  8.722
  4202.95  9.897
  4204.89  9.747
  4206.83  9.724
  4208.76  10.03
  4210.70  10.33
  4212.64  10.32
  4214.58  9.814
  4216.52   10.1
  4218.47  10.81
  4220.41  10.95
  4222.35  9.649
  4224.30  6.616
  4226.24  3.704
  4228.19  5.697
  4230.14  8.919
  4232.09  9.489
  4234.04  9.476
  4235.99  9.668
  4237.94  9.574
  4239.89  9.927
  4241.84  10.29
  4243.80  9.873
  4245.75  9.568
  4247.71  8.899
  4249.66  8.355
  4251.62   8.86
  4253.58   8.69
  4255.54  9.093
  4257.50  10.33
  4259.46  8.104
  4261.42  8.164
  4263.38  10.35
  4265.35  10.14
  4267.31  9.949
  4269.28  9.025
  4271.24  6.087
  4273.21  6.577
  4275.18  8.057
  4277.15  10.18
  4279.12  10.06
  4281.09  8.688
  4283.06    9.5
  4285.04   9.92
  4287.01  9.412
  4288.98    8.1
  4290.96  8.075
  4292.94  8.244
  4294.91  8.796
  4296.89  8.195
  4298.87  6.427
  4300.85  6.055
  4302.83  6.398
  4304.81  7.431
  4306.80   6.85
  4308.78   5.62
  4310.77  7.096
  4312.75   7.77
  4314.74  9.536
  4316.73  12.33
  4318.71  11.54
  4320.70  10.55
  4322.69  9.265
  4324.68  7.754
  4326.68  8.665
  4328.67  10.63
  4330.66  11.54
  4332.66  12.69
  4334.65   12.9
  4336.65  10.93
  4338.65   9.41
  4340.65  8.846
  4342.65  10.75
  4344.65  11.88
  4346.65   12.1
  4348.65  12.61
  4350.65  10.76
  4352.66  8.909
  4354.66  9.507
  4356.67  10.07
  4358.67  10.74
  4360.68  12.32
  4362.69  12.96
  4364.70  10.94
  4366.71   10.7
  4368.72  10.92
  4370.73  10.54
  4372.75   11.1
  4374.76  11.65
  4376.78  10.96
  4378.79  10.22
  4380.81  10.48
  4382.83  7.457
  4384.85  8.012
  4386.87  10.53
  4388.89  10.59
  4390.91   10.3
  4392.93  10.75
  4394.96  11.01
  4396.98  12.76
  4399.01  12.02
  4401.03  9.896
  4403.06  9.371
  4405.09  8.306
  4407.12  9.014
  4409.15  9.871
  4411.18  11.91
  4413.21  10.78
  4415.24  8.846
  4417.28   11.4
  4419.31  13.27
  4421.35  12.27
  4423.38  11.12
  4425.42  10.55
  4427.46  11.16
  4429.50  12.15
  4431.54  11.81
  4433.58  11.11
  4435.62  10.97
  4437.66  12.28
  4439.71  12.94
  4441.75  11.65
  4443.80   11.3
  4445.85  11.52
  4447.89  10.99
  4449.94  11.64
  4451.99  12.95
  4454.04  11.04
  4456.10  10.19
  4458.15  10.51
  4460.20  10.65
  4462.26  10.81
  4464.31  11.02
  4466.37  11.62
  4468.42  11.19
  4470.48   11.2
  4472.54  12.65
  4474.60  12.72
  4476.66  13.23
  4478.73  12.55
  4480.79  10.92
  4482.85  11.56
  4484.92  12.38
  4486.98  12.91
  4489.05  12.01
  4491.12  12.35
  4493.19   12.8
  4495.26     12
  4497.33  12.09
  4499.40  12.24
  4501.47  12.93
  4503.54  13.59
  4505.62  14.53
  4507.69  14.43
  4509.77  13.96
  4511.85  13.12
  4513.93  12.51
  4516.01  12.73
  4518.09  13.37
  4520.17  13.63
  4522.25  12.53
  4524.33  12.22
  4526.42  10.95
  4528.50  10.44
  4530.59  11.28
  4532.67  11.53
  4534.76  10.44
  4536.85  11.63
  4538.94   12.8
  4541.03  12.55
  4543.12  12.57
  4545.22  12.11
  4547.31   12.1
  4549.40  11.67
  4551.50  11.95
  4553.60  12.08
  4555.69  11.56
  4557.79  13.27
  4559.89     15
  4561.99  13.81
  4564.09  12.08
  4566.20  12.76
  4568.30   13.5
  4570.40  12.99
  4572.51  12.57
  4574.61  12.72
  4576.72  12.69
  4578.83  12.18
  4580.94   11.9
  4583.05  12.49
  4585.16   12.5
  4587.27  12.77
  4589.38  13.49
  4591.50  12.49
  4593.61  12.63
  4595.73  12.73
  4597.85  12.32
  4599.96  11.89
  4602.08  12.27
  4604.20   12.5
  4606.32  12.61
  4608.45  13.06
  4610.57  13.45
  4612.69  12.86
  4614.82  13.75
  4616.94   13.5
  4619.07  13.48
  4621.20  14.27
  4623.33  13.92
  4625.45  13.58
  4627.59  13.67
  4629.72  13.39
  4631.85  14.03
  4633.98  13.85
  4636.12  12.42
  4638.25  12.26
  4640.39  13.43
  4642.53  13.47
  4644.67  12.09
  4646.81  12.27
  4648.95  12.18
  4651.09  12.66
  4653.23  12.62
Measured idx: 0.28 mag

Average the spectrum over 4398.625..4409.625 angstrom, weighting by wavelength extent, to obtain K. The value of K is 9.61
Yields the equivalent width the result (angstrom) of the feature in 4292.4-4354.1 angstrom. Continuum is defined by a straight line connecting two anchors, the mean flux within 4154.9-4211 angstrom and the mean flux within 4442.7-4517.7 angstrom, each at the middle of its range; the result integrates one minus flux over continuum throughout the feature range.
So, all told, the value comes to 8.25 angstrom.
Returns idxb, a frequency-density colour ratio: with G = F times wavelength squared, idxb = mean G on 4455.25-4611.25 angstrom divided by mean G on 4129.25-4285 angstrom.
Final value 1.5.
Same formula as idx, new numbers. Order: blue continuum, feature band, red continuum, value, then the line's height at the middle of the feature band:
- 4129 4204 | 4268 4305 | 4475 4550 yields 0.28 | 10.6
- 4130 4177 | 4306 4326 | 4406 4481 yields 0.21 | 10.7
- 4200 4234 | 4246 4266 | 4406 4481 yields 0.05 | 9.49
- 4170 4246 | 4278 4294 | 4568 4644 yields 0.11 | 10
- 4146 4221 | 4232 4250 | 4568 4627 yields 0.07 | 10.2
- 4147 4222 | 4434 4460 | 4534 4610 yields 0.02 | 11.7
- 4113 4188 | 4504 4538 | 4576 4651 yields -0.01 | 12.3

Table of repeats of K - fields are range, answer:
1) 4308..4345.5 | 10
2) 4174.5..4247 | 9.32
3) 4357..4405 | 10.6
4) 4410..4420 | 11.2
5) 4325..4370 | 10.9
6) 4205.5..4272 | 9.15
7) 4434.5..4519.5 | 12.2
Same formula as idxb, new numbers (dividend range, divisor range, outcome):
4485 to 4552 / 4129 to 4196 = 1.51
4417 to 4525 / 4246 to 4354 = 1.42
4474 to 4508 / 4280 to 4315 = 1.75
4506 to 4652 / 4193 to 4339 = 1.61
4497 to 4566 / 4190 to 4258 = 1.56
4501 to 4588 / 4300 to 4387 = 1.37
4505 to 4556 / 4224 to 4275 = 1.61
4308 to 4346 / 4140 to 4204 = 1.11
